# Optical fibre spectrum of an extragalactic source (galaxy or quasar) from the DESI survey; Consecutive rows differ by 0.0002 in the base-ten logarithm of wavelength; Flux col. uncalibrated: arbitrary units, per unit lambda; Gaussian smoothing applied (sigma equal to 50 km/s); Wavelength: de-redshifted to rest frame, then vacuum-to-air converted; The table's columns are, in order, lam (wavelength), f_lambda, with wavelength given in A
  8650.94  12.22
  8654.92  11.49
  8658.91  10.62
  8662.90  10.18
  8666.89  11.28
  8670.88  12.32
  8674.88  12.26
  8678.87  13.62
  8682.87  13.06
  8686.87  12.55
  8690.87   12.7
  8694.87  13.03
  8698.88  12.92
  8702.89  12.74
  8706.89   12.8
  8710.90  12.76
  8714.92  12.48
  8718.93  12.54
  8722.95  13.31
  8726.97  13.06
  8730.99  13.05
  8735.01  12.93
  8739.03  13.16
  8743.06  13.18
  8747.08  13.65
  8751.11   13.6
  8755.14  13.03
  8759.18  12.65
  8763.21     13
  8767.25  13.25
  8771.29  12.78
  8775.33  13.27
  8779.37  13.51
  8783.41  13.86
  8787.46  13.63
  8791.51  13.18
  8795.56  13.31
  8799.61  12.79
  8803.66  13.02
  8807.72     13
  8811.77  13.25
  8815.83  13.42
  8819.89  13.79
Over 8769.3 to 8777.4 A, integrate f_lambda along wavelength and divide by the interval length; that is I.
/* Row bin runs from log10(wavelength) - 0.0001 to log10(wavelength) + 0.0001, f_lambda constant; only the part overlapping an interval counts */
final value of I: 13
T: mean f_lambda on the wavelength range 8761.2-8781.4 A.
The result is 13.2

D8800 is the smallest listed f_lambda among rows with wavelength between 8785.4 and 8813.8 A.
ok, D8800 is 12.79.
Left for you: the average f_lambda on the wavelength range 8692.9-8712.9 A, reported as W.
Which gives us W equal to 12.9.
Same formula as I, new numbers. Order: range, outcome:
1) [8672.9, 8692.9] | 12.8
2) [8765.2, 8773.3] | 13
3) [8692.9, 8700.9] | 13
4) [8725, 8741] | 13.1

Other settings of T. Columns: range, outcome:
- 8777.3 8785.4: 13.7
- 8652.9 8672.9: 11.2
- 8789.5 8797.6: 13.2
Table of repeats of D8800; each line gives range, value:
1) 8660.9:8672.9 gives 10.18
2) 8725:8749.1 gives 12.93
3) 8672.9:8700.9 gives 12.26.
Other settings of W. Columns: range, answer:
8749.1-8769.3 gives 13.1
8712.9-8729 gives 12.8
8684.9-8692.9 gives 12.6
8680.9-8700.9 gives 12.8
